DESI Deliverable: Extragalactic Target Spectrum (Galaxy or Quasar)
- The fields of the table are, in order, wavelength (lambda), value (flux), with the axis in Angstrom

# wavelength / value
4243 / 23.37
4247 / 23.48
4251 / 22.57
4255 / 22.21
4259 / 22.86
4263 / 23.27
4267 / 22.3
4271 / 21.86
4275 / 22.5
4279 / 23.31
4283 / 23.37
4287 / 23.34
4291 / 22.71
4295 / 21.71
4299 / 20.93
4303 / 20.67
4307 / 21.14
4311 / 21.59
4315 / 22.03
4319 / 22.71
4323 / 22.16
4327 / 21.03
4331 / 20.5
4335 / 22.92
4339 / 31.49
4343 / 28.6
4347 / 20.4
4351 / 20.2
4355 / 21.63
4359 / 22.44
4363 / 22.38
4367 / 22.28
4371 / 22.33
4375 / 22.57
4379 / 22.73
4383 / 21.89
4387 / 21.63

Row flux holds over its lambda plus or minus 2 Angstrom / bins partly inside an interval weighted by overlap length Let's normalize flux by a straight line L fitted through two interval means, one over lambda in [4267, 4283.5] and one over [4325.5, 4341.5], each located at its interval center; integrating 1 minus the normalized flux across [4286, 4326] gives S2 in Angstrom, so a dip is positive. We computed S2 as 2.8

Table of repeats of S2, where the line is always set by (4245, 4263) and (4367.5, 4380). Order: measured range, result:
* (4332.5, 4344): -2.38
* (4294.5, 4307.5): 0.95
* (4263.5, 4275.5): 0.25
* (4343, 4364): 0.47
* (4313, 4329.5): 0.52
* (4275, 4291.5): -0.28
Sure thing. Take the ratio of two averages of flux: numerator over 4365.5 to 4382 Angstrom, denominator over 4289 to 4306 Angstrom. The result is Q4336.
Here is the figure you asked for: 1.0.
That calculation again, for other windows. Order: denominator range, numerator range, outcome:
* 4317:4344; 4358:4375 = 0.93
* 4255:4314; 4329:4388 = 1.03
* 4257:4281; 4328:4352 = 1.06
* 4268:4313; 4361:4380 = 1.02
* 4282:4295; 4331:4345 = 1.16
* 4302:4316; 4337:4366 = 1.12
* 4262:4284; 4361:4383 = 0.99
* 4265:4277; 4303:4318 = 0.97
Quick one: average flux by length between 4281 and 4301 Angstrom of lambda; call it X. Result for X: 22.4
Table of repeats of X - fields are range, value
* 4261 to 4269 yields 22.8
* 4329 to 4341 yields 25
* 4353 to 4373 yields 22.2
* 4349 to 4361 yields 21.4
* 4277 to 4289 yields 23.3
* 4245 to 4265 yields 22.9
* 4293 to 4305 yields 21.1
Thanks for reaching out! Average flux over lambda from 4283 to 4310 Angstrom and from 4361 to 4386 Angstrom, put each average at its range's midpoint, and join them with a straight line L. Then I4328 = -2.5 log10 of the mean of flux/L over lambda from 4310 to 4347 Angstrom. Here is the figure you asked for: -0.07 mag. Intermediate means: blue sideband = 21.9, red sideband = 22.3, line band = 23.5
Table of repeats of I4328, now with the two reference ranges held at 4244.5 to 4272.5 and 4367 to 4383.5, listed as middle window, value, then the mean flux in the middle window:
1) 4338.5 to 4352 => -0.11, 24.8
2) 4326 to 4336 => 0.06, 21.4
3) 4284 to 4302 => 0.02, 22.2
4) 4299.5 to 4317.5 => 0.06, 21.4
